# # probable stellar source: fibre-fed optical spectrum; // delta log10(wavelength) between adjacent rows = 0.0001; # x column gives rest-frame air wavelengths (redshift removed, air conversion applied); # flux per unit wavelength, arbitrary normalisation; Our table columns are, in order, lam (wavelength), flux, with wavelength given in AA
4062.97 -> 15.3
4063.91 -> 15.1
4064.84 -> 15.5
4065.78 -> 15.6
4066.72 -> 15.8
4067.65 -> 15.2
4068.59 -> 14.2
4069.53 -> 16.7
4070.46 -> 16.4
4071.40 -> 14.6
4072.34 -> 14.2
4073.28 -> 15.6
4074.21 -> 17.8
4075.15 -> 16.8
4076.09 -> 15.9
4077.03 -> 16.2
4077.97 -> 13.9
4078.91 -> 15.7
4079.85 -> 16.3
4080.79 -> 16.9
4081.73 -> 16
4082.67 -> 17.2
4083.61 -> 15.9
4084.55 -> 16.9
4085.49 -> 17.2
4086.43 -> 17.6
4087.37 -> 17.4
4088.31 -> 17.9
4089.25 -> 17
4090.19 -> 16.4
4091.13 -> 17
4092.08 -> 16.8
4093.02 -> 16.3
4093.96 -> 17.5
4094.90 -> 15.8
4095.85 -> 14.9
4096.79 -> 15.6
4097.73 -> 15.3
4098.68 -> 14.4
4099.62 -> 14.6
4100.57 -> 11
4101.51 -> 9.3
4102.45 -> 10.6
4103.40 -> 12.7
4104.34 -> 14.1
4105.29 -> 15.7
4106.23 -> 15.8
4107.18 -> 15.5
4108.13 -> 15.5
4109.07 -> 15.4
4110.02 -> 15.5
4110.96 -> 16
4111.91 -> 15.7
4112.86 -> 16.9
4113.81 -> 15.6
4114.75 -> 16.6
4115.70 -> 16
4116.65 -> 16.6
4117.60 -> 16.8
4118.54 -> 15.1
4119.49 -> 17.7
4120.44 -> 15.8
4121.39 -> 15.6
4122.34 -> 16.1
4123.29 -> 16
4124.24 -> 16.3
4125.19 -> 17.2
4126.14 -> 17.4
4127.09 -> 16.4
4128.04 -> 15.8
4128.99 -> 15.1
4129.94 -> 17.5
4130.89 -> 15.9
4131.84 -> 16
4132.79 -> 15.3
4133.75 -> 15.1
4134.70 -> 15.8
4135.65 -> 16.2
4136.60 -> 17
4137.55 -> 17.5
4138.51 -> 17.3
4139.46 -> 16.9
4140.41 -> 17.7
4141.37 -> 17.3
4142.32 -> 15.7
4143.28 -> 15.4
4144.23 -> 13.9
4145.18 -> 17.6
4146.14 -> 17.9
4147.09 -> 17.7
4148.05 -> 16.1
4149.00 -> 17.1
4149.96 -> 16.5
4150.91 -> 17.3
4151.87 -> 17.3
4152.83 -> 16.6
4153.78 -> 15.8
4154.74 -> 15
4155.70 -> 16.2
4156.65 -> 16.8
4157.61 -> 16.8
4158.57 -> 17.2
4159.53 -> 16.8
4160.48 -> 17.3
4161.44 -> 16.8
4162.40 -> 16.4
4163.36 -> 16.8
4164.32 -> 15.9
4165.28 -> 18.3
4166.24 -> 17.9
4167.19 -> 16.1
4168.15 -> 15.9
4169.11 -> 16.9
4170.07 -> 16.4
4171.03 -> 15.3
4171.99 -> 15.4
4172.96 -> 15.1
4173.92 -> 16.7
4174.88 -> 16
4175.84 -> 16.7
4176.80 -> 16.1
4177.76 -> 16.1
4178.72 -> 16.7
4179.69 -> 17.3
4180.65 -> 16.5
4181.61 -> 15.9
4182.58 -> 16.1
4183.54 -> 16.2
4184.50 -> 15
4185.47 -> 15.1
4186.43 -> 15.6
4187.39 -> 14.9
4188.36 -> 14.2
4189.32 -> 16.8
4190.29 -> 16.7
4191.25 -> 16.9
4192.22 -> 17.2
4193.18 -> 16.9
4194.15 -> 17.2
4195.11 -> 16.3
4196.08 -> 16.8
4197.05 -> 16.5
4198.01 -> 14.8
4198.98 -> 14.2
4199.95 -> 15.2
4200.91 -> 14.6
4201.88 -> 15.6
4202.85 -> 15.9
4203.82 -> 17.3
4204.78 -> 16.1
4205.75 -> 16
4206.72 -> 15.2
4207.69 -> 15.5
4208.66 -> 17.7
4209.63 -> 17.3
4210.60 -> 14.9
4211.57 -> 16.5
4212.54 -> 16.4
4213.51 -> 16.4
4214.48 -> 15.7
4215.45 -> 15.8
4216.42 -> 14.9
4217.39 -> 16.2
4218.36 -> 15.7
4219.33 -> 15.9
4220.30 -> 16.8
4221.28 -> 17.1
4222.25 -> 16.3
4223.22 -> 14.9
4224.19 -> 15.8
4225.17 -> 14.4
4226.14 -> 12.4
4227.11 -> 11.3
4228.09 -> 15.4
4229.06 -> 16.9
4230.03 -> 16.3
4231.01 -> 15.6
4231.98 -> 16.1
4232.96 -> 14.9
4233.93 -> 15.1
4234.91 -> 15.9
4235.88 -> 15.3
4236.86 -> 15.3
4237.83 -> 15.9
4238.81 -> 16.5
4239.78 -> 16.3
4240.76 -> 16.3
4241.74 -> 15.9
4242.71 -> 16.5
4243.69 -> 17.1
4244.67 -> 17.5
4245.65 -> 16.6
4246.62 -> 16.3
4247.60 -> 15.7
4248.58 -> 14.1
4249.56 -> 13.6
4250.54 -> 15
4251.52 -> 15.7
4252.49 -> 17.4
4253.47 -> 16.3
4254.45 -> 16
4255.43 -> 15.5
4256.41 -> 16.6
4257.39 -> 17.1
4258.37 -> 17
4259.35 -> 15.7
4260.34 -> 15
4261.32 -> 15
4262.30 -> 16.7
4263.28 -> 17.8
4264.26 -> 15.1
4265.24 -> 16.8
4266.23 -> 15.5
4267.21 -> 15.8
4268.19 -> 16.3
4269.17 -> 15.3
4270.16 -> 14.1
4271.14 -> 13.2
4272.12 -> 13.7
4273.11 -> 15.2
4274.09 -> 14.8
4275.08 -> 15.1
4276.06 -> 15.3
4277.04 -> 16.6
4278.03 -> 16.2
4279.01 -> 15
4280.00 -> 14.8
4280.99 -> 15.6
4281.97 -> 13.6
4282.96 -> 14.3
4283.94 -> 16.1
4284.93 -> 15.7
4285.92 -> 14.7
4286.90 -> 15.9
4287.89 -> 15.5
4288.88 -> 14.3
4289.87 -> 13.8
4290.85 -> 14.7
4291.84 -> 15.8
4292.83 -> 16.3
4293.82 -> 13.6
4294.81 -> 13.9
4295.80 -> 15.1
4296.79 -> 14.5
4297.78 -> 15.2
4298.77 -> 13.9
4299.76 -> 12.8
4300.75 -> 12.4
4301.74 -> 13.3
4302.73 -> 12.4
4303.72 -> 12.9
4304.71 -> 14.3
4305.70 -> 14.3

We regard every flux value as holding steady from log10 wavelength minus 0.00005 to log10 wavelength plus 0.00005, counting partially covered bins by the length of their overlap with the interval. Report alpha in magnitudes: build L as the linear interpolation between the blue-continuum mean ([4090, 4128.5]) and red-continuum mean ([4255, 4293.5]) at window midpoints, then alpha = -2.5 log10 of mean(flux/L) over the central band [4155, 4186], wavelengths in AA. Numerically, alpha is -0.06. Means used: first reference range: 15.5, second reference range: 15.4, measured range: 16.4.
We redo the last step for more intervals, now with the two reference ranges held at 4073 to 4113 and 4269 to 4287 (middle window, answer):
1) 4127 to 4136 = -0.03 mag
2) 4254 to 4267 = -0.08 mag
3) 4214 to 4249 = -0.04 mag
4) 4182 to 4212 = -0.05 mag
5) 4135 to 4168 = -0.09 mag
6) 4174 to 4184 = -0.07 mag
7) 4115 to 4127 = -0.06 mag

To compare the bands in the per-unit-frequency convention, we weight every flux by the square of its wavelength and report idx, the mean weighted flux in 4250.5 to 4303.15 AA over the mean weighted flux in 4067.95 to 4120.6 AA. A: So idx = 1.1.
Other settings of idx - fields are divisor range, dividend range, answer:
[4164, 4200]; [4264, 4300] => 0.97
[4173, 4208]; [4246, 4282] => 1.01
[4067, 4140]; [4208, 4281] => 1.06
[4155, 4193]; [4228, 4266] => 1.01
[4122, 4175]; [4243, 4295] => 0.99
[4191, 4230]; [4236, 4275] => 1.02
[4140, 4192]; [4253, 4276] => 1.00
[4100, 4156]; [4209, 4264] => 1.05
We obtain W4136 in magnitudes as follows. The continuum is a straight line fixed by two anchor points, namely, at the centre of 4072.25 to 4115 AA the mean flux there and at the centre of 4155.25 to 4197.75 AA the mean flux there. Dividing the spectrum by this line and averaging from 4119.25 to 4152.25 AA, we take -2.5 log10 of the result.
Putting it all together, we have -0.03 mag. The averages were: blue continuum 15.6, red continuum 16.4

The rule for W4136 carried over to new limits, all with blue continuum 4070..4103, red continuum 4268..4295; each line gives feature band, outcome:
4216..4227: -0.012 mag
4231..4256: -0.053 mag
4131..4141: -0.066 mag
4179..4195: -0.059 mag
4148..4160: -0.079 mag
